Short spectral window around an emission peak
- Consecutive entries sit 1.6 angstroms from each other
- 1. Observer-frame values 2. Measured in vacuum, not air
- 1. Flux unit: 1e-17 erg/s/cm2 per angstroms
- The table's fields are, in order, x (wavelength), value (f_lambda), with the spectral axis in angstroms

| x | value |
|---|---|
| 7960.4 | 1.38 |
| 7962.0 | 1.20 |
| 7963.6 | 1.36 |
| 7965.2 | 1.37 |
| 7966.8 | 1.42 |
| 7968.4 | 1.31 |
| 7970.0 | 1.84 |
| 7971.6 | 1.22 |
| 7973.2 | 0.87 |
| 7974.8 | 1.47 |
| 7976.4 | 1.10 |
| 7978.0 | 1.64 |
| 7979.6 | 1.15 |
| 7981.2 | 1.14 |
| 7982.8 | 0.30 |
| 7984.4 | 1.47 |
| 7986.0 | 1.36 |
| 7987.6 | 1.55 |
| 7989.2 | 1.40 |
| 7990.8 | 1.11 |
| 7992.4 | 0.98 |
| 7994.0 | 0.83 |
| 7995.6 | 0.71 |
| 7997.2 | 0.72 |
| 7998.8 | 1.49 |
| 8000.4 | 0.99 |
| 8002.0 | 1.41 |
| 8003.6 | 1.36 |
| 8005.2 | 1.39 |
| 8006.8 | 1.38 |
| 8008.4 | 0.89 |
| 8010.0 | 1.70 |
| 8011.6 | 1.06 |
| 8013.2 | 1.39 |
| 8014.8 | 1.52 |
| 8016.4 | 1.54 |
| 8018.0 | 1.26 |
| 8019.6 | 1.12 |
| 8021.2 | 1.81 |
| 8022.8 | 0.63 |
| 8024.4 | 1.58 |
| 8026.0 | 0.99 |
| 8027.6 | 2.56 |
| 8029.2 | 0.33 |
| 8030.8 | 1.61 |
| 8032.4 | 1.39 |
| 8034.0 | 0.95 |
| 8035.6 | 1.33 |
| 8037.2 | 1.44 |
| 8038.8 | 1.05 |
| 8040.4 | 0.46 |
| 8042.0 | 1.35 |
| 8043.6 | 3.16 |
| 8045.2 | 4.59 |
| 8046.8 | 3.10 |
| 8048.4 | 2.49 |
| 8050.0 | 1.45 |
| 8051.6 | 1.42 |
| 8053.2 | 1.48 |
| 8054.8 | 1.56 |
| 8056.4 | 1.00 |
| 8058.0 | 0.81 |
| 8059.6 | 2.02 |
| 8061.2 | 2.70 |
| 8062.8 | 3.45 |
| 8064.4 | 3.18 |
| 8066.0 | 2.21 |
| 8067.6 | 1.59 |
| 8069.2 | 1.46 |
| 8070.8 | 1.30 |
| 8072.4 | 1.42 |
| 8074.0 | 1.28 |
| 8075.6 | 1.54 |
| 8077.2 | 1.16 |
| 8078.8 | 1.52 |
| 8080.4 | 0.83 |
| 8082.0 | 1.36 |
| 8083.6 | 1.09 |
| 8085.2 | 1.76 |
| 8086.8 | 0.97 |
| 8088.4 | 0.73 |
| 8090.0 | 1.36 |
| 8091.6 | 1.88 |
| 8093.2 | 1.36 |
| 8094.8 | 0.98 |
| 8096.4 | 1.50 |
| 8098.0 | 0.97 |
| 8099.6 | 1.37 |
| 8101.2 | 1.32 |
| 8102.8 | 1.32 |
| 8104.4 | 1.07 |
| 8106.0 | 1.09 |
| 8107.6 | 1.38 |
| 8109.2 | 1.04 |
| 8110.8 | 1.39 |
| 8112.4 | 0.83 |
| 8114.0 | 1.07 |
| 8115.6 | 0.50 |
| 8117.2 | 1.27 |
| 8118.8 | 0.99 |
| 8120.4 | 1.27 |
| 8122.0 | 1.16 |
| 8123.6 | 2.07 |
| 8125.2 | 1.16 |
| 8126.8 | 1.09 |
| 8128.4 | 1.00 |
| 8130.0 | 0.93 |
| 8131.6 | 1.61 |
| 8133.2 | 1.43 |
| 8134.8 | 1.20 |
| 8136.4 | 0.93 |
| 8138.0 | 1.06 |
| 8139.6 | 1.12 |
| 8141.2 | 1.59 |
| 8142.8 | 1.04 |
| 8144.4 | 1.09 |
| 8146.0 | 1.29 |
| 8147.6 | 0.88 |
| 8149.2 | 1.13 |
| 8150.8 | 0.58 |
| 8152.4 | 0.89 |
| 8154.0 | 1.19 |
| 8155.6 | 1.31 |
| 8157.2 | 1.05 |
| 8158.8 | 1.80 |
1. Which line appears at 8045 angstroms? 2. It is [S II]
